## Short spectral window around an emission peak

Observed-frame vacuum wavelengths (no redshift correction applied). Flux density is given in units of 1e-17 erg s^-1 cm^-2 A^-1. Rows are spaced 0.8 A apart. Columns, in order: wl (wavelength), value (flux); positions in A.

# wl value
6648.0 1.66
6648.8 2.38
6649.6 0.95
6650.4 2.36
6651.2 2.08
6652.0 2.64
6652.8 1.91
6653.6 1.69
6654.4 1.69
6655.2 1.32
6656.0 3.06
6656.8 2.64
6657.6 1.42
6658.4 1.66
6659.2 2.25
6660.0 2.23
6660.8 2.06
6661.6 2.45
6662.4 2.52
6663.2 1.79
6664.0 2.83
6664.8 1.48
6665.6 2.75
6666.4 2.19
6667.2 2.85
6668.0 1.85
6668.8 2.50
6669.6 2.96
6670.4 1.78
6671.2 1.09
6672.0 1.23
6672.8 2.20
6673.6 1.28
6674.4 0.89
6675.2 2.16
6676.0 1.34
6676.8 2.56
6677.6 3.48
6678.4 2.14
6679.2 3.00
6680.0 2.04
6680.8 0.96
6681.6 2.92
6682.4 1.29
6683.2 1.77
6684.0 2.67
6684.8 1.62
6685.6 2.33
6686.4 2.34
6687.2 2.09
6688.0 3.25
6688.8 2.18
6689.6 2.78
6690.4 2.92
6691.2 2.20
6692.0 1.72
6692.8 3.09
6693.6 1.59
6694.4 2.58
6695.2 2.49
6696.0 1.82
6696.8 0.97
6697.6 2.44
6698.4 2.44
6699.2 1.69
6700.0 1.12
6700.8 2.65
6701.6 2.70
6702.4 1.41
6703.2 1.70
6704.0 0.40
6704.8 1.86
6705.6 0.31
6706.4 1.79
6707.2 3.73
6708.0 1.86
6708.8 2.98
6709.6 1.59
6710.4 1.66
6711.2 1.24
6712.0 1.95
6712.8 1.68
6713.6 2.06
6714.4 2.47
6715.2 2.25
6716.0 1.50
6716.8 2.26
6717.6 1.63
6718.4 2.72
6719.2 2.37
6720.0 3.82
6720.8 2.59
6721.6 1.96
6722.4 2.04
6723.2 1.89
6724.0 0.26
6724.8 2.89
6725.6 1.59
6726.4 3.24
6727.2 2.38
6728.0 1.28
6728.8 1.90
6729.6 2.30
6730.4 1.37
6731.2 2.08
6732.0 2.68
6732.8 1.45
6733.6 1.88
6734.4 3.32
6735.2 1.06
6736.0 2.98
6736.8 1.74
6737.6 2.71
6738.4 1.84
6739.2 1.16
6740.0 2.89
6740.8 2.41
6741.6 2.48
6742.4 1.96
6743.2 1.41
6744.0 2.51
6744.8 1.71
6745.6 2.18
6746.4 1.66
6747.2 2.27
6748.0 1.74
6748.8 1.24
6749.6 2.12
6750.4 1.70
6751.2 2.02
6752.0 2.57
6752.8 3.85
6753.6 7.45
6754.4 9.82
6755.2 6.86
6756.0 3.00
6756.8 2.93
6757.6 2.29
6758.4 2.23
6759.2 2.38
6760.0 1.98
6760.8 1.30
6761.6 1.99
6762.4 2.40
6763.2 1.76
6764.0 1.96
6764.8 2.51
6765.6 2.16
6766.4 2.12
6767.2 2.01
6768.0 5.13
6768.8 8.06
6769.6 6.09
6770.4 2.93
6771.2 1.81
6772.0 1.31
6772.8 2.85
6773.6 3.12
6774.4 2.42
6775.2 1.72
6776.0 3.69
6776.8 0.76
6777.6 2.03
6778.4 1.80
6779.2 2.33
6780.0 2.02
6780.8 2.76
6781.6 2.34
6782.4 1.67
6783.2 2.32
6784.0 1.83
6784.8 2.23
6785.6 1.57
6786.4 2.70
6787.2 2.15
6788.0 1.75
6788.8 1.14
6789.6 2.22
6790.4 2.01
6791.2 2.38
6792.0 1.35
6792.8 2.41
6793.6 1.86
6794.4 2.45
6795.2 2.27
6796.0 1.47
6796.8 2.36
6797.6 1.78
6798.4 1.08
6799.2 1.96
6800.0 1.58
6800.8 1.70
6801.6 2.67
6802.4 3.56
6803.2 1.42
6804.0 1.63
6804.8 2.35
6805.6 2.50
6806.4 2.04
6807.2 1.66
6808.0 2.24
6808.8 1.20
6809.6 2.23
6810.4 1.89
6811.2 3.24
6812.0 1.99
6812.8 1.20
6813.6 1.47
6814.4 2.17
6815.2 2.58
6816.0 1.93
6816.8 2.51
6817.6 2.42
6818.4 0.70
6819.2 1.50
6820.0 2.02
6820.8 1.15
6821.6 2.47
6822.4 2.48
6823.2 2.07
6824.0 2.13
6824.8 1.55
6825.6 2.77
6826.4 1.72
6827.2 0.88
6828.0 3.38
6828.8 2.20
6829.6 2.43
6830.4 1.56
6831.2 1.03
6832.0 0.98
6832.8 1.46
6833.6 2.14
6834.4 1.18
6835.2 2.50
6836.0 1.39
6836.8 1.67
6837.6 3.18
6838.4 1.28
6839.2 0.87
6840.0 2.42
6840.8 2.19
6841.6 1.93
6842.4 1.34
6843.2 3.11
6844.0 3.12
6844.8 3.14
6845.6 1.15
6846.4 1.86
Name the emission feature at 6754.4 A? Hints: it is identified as [S II]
